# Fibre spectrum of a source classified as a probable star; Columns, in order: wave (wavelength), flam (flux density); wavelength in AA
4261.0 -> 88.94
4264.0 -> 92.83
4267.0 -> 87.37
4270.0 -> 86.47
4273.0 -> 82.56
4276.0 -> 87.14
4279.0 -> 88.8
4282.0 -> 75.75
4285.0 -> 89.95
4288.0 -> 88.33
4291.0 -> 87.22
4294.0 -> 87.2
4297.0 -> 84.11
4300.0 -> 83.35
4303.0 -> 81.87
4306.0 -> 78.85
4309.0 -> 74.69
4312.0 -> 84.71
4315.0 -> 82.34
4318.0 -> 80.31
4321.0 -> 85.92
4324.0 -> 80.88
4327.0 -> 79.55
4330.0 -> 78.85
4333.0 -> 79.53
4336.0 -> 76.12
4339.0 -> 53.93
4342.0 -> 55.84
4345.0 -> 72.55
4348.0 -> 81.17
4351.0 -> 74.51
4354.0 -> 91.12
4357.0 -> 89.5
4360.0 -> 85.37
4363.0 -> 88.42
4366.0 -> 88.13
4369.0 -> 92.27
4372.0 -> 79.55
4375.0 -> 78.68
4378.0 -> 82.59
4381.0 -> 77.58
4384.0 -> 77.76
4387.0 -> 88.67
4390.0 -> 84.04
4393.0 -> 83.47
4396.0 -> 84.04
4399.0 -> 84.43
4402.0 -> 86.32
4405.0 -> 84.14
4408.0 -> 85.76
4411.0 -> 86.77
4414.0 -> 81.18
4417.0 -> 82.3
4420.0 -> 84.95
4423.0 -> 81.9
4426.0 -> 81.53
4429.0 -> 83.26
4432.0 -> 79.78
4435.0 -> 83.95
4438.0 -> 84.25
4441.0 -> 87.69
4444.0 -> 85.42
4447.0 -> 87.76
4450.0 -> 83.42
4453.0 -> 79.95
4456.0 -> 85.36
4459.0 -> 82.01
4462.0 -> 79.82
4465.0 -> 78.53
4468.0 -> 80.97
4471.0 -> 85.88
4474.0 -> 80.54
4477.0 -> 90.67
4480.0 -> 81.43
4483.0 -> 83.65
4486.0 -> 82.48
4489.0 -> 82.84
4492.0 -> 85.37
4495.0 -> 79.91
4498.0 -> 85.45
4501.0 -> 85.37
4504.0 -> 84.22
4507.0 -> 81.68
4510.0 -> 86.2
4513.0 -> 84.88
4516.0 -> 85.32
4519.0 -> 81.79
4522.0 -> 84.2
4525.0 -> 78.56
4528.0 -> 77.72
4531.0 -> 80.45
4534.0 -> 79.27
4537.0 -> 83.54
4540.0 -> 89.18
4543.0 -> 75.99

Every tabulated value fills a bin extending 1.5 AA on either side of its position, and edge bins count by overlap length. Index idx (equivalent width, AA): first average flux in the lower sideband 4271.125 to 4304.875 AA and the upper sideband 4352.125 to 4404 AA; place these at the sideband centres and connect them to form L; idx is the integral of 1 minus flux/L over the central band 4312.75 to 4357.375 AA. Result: 4.0 AA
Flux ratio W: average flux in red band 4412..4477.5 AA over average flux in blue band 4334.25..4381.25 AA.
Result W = 1.0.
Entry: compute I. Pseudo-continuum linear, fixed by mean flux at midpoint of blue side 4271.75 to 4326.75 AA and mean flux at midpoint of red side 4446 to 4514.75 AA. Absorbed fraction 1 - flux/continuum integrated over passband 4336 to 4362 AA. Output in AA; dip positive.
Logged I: 2.4 AA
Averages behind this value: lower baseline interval 83.5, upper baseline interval 83.4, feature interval 75.8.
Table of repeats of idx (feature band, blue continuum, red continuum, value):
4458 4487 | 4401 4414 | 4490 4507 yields 0.6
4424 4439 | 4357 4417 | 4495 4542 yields 0.2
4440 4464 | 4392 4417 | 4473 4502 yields 0.1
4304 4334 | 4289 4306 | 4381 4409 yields 1.3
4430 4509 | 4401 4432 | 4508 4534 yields -0.5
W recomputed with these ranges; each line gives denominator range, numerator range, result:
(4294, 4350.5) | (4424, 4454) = 1.08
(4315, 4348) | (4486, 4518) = 1.12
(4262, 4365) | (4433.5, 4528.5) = 1.02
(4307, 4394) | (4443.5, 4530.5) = 1.04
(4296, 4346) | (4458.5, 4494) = 1.07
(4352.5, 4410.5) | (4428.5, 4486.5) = 0.98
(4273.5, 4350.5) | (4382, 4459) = 1.05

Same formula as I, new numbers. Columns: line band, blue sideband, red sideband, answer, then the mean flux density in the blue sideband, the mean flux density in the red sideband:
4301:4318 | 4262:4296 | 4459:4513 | 1.1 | 86.7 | 83.2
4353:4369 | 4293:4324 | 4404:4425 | -1.1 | 82.2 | 83.8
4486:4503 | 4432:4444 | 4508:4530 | -0.1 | 84.6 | 82.6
